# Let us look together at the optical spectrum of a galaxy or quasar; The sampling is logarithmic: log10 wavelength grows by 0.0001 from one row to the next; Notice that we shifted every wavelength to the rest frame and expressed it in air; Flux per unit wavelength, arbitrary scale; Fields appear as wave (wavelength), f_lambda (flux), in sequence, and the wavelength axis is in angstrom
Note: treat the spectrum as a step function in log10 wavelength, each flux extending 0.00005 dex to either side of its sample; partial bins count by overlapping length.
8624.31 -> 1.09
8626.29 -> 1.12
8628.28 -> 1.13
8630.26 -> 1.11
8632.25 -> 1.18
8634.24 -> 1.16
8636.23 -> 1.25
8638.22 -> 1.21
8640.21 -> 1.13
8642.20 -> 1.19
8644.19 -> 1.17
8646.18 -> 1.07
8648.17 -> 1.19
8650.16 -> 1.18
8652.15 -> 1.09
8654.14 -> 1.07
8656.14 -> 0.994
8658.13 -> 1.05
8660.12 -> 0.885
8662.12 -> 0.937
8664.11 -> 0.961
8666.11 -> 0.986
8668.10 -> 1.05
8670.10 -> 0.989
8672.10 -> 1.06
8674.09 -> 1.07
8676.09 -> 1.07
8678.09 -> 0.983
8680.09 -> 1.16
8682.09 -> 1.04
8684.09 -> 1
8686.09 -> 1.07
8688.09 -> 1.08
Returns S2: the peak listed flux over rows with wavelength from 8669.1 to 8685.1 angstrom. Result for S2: 1.16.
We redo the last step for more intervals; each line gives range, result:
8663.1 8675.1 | 1.07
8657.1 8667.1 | 1.05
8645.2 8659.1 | 1.19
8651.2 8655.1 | 1.09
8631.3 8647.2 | 1.25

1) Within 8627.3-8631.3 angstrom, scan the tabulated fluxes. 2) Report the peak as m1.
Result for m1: 1.13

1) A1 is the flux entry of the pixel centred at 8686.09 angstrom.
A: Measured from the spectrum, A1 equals 1.07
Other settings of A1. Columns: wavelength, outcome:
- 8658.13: 1.05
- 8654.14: 1.07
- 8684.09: 1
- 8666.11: 0.986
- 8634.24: 1.16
